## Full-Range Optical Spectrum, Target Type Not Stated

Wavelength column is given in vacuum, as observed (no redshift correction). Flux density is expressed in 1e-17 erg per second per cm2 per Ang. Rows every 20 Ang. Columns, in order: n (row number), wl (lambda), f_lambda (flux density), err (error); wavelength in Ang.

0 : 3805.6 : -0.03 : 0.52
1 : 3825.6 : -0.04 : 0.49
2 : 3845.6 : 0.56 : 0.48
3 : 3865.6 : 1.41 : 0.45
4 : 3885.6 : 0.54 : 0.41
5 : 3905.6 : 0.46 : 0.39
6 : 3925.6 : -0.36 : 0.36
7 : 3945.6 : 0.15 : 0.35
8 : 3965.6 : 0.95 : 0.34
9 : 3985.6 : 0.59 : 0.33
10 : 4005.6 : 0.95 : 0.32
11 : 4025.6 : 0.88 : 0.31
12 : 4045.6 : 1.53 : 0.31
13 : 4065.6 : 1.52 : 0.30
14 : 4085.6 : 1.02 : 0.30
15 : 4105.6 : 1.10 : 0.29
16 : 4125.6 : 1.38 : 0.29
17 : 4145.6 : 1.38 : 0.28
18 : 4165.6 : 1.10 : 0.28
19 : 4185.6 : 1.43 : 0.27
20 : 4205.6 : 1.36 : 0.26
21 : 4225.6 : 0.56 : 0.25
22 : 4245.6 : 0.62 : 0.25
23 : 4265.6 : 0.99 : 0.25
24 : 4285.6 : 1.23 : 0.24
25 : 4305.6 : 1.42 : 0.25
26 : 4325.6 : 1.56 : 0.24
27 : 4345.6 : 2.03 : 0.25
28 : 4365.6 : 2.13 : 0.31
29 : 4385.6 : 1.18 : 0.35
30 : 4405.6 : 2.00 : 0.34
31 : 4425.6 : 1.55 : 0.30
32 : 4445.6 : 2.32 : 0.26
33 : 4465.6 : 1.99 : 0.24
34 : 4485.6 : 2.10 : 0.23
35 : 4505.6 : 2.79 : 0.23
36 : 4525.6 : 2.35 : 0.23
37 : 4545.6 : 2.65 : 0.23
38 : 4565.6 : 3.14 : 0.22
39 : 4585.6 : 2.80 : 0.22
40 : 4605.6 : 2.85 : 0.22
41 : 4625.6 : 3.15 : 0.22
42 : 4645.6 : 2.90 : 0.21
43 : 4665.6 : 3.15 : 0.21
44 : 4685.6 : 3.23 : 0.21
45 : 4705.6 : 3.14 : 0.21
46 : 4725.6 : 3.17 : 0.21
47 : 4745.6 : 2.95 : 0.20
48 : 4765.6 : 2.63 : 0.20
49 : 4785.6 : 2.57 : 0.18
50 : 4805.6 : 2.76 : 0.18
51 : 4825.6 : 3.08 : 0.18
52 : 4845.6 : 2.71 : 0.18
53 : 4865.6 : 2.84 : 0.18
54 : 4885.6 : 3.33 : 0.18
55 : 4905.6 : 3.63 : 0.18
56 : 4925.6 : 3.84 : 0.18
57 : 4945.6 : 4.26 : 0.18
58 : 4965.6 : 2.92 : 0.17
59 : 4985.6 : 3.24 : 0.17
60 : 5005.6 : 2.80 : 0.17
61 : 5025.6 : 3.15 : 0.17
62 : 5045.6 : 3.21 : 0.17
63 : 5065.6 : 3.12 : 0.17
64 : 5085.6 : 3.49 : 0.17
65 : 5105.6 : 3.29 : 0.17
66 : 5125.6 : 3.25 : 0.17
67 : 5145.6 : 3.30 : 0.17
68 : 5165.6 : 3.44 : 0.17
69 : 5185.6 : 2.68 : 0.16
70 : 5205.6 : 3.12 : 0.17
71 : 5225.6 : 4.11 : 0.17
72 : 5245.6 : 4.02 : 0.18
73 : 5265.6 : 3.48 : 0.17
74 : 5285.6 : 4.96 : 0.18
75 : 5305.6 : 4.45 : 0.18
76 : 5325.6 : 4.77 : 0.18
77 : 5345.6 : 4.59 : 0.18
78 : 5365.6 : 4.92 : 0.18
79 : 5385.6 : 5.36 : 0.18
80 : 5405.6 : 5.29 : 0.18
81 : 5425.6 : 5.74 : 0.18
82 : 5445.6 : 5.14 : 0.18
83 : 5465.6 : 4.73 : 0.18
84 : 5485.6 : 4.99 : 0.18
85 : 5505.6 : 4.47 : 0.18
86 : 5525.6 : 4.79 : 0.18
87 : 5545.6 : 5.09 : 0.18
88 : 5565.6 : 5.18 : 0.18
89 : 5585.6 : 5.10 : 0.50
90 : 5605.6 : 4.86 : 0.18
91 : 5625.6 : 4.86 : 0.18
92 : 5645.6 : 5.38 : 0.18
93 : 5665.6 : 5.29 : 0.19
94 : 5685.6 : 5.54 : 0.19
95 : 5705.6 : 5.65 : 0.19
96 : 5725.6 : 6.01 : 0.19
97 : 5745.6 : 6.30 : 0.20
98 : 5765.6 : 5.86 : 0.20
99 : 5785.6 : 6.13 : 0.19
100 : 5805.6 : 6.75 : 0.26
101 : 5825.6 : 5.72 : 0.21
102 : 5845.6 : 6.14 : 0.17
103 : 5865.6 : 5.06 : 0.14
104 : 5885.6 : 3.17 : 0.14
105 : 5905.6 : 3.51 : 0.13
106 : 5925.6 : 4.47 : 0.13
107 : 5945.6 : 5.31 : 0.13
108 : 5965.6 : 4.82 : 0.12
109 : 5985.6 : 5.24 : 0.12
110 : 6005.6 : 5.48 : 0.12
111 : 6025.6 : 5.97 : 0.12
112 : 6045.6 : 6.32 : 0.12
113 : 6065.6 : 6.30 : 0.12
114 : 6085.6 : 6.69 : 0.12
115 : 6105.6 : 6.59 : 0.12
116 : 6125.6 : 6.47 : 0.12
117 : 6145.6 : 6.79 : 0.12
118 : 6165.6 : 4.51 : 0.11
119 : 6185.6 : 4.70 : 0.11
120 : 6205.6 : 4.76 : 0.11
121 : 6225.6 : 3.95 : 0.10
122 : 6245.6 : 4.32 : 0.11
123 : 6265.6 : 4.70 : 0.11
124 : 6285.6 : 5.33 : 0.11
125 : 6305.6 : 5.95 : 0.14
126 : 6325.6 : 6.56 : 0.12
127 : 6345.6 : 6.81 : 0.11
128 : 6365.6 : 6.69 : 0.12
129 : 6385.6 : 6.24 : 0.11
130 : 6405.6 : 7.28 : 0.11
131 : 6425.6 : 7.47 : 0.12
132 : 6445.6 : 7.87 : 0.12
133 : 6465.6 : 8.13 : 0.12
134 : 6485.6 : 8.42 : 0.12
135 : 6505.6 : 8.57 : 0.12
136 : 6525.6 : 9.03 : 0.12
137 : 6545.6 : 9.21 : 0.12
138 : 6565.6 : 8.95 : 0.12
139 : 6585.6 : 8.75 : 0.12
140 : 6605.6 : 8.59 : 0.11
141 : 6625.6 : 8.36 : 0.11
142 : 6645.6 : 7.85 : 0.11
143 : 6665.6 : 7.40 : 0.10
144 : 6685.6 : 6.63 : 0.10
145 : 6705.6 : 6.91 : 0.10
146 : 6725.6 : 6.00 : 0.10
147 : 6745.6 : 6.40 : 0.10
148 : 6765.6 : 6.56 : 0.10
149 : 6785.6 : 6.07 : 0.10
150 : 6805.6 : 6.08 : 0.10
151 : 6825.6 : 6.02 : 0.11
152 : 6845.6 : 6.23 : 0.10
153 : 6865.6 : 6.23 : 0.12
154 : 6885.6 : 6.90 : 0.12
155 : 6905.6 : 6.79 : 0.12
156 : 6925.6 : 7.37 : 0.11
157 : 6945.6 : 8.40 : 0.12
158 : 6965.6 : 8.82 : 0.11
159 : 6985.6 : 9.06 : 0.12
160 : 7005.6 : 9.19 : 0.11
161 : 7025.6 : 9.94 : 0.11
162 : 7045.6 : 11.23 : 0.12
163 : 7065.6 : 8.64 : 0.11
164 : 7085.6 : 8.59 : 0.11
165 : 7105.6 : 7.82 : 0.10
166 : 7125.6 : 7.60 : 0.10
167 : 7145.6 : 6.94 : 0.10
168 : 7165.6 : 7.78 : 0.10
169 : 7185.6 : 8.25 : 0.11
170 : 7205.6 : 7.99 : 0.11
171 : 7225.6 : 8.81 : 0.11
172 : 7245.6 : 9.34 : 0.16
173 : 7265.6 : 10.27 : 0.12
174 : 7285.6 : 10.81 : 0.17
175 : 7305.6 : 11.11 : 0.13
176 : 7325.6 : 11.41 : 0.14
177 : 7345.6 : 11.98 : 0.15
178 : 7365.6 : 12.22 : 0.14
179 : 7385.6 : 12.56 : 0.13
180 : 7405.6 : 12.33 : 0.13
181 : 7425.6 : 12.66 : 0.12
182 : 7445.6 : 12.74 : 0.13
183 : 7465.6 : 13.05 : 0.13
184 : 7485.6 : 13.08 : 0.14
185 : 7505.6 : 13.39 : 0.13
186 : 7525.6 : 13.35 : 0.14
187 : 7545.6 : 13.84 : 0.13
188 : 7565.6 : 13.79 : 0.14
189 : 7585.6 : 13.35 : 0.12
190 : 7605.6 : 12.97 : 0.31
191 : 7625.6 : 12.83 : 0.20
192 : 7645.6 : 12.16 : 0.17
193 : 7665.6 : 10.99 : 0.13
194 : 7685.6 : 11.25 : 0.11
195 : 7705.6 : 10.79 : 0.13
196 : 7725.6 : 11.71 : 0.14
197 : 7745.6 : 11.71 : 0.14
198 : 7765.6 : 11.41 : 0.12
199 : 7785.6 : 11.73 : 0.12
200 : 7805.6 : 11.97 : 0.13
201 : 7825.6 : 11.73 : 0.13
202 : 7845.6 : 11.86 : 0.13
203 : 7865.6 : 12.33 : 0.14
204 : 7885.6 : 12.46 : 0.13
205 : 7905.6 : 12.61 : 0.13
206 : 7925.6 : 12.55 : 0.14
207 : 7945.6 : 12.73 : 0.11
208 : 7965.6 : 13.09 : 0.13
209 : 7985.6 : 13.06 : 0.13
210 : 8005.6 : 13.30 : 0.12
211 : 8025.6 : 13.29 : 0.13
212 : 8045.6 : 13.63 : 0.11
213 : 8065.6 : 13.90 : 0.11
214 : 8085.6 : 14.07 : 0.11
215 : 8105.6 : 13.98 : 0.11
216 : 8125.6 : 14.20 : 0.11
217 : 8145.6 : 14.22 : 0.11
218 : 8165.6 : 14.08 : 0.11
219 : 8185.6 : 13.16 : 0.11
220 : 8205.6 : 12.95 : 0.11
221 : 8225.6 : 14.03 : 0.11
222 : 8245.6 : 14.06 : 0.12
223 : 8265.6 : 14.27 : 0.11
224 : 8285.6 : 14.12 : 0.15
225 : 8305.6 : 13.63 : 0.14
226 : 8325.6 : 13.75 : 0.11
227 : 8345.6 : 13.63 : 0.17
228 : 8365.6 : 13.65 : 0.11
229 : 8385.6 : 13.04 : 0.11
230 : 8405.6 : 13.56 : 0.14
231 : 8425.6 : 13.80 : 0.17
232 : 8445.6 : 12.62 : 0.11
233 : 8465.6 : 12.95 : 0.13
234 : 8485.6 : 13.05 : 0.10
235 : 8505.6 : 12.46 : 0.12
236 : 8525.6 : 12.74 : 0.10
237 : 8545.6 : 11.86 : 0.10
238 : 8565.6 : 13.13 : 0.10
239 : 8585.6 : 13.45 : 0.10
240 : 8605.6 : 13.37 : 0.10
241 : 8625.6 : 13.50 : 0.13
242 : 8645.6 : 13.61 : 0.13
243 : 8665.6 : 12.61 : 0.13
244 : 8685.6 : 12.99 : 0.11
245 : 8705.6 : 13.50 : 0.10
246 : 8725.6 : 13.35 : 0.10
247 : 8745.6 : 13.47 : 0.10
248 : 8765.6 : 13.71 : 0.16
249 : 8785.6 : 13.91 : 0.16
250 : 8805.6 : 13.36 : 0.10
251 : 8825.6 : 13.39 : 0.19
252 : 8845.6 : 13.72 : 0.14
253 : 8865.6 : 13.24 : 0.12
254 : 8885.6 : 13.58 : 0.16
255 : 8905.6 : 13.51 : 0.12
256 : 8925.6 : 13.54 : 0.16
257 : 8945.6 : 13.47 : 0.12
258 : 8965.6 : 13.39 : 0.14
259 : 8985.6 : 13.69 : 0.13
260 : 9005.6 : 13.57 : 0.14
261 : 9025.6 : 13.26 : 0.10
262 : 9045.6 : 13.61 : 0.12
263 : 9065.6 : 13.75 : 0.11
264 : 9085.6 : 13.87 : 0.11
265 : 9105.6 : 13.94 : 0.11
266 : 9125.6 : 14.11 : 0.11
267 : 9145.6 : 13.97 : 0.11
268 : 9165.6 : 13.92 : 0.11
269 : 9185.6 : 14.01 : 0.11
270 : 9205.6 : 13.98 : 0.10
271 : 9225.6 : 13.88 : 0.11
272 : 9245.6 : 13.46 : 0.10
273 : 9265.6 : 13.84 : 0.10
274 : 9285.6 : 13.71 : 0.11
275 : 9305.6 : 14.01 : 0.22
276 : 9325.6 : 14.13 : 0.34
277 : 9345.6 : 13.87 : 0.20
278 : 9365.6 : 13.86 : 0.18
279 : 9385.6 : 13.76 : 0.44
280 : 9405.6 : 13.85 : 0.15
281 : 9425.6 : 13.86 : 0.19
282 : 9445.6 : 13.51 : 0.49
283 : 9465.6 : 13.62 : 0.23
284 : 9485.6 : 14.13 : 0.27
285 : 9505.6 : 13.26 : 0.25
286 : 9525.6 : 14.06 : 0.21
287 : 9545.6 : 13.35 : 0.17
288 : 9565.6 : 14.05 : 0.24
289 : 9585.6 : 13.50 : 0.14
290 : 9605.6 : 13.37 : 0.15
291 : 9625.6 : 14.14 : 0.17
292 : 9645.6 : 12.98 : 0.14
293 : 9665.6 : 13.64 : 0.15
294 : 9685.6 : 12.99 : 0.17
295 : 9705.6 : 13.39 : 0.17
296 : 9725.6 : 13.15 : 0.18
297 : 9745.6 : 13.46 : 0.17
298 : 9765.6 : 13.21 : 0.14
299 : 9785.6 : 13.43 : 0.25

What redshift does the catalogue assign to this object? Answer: 0.000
